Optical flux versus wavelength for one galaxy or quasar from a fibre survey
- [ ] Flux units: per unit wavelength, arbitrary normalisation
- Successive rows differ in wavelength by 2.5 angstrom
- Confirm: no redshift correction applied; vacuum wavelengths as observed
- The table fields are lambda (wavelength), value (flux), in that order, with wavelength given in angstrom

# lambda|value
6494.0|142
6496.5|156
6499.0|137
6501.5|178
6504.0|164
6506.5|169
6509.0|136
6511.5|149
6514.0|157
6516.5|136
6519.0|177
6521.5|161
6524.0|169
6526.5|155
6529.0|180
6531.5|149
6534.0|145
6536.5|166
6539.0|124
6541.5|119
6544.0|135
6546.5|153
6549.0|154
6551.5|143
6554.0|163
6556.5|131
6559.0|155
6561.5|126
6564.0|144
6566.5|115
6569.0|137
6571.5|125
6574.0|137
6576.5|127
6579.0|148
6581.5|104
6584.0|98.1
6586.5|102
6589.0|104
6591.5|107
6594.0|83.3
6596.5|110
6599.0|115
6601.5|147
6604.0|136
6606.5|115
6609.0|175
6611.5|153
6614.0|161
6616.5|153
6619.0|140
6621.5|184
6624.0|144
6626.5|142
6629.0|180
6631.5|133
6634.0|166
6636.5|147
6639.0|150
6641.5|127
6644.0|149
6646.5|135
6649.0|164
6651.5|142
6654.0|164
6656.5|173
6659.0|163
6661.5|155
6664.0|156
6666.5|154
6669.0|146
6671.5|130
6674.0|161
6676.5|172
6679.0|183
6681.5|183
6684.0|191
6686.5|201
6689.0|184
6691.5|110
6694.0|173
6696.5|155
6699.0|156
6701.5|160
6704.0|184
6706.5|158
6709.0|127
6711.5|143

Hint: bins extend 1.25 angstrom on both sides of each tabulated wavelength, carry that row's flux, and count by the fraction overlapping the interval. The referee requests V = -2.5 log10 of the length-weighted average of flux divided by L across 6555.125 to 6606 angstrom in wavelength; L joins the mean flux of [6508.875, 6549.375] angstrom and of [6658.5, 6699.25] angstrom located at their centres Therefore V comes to 0.257 mag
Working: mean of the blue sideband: 151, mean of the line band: 123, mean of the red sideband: 163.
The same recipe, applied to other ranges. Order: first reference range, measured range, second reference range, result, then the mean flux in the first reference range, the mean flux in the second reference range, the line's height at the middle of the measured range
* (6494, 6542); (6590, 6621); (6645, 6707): 0.184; 154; 162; 159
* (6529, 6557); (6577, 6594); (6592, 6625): 0.280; 146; 139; 141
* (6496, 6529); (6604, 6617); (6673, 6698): 0.109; 158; 171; 166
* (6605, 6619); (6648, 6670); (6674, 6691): 0.085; 150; 181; 170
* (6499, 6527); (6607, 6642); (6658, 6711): 0.047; 158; 162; 161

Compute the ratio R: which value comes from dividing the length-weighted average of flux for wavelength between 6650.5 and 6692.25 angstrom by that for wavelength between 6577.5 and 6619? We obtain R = 1.30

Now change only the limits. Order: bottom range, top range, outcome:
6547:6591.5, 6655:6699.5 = 1.26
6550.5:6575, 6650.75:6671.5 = 1.13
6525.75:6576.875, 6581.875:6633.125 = 0.94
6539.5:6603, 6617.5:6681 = 1.22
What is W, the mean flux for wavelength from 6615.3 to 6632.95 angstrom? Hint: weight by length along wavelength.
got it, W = 154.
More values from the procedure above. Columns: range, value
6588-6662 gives 144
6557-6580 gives 135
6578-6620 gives 126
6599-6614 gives 144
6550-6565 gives 144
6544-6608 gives 128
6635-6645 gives 144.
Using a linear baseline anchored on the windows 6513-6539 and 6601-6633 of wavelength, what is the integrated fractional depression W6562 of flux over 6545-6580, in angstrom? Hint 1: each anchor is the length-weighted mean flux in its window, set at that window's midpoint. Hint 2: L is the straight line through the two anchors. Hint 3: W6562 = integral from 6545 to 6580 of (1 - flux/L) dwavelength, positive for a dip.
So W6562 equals 3.5 angstrom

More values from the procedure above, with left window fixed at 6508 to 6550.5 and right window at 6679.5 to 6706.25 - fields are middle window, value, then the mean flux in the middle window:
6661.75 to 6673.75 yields 1.3 angstrom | 148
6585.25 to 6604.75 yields 5.7 angstrom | 112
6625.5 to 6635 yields 0.4 angstrom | 155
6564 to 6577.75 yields 2.3 angstrom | 130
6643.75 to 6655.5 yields 0.9 angstrom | 151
